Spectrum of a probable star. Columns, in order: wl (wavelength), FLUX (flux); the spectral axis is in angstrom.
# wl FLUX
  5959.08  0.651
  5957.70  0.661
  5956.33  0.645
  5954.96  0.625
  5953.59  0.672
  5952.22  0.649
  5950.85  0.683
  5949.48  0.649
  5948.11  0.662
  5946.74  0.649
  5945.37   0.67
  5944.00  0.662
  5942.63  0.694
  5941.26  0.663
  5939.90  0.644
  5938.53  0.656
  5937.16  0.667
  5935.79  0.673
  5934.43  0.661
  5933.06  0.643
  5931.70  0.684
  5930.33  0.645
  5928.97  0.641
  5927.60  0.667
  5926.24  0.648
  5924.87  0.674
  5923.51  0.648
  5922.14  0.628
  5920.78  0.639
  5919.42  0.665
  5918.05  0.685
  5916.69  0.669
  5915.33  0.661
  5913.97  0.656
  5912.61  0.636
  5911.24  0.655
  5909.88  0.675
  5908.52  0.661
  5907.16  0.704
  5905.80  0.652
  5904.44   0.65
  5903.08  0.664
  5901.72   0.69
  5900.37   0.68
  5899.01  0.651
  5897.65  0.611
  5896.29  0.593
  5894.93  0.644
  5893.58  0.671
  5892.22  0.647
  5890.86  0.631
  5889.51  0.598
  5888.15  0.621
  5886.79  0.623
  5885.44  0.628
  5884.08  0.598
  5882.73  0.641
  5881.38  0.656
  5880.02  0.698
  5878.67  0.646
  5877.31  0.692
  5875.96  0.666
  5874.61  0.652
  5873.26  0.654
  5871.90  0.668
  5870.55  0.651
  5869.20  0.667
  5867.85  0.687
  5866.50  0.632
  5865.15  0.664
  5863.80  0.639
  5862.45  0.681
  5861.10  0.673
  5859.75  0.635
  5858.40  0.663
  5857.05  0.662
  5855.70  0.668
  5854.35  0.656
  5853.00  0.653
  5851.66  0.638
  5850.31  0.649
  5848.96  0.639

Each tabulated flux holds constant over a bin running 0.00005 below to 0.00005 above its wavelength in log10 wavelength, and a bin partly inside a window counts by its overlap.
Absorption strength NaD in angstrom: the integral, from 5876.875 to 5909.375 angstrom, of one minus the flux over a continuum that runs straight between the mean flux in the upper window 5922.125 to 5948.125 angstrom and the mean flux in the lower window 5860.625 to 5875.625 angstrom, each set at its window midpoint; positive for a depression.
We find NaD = 0.6 angstrom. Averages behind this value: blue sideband 0.661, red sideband 0.66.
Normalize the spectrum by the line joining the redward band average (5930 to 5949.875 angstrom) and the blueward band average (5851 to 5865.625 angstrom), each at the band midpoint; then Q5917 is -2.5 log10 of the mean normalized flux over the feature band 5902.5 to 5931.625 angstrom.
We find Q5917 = 0.00 mag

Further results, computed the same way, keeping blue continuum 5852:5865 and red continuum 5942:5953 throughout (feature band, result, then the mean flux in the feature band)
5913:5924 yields 0.011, 0.656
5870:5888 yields 0.015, 0.651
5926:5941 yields 0.009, 0.658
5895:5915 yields 0.011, 0.655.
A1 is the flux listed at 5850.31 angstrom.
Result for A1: 0.649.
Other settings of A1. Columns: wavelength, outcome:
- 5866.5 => 0.632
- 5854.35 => 0.656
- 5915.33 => 0.661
